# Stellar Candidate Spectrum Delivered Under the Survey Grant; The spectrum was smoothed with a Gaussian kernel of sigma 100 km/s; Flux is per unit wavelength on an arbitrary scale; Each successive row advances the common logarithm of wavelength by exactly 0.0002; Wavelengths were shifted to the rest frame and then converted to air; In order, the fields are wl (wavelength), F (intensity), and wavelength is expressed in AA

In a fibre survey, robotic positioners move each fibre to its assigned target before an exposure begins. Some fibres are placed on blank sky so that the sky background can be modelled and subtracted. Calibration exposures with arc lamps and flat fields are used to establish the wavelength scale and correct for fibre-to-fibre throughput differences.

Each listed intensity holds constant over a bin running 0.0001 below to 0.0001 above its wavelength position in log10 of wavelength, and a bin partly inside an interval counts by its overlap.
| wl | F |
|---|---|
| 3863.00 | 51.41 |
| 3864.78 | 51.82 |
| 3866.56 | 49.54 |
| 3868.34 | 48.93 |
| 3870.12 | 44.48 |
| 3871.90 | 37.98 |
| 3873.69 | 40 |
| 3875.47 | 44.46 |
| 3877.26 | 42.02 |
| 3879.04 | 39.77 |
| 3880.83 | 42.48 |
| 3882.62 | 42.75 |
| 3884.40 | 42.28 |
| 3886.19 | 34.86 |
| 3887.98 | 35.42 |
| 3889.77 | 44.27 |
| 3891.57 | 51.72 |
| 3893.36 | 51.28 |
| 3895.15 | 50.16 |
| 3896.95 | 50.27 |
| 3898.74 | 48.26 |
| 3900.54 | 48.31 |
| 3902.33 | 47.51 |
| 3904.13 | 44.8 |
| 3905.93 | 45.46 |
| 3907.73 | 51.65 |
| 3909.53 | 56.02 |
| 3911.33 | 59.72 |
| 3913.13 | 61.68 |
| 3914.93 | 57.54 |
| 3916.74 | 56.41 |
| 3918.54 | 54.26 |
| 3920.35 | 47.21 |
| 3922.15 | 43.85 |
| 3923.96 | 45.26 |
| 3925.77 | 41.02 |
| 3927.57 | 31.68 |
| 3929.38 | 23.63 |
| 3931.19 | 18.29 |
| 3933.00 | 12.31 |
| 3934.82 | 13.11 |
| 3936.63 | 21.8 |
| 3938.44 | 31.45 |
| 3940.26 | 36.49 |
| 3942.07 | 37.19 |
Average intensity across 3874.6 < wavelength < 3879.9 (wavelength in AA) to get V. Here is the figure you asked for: 42.1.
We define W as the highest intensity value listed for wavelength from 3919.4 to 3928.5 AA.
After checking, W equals 47.21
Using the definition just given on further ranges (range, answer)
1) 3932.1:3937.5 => 21.8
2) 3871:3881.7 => 44.46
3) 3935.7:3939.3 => 31.45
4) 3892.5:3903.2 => 51.28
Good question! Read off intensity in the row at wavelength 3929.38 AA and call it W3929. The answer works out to 23.63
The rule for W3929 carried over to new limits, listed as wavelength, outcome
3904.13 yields 44.8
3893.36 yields 51.28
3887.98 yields 35.42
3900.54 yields 48.31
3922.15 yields 43.85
